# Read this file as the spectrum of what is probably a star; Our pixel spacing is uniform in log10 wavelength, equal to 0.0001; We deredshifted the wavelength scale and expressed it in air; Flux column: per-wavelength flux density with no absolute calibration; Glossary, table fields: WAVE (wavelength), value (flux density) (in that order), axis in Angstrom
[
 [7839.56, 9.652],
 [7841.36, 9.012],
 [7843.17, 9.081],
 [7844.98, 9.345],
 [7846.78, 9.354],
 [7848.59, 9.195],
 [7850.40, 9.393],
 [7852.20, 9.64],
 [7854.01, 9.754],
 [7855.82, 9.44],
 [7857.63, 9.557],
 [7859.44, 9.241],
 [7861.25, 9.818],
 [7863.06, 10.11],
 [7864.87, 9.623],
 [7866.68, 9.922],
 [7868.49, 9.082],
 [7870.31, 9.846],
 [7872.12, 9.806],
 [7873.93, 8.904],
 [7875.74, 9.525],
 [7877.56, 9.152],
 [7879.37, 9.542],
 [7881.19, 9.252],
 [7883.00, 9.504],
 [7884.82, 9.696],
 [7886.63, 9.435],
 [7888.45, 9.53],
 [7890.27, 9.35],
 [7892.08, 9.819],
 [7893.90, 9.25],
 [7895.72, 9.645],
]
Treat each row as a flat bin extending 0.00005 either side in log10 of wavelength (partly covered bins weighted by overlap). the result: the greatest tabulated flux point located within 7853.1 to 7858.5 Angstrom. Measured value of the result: 9.754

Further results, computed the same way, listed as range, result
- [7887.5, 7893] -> 9.819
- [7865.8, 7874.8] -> 9.922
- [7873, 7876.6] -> 9.525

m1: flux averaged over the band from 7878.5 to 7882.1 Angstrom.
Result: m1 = 9.39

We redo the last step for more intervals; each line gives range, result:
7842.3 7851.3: 9.28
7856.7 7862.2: 9.54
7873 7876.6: 9.23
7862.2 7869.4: 9.68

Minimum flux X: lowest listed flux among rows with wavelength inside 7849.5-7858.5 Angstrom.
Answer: 9.393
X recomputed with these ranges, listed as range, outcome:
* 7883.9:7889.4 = 9.435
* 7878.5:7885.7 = 9.252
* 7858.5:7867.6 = 9.241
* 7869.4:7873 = 9.806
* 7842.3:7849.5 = 9.081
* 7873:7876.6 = 8.904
